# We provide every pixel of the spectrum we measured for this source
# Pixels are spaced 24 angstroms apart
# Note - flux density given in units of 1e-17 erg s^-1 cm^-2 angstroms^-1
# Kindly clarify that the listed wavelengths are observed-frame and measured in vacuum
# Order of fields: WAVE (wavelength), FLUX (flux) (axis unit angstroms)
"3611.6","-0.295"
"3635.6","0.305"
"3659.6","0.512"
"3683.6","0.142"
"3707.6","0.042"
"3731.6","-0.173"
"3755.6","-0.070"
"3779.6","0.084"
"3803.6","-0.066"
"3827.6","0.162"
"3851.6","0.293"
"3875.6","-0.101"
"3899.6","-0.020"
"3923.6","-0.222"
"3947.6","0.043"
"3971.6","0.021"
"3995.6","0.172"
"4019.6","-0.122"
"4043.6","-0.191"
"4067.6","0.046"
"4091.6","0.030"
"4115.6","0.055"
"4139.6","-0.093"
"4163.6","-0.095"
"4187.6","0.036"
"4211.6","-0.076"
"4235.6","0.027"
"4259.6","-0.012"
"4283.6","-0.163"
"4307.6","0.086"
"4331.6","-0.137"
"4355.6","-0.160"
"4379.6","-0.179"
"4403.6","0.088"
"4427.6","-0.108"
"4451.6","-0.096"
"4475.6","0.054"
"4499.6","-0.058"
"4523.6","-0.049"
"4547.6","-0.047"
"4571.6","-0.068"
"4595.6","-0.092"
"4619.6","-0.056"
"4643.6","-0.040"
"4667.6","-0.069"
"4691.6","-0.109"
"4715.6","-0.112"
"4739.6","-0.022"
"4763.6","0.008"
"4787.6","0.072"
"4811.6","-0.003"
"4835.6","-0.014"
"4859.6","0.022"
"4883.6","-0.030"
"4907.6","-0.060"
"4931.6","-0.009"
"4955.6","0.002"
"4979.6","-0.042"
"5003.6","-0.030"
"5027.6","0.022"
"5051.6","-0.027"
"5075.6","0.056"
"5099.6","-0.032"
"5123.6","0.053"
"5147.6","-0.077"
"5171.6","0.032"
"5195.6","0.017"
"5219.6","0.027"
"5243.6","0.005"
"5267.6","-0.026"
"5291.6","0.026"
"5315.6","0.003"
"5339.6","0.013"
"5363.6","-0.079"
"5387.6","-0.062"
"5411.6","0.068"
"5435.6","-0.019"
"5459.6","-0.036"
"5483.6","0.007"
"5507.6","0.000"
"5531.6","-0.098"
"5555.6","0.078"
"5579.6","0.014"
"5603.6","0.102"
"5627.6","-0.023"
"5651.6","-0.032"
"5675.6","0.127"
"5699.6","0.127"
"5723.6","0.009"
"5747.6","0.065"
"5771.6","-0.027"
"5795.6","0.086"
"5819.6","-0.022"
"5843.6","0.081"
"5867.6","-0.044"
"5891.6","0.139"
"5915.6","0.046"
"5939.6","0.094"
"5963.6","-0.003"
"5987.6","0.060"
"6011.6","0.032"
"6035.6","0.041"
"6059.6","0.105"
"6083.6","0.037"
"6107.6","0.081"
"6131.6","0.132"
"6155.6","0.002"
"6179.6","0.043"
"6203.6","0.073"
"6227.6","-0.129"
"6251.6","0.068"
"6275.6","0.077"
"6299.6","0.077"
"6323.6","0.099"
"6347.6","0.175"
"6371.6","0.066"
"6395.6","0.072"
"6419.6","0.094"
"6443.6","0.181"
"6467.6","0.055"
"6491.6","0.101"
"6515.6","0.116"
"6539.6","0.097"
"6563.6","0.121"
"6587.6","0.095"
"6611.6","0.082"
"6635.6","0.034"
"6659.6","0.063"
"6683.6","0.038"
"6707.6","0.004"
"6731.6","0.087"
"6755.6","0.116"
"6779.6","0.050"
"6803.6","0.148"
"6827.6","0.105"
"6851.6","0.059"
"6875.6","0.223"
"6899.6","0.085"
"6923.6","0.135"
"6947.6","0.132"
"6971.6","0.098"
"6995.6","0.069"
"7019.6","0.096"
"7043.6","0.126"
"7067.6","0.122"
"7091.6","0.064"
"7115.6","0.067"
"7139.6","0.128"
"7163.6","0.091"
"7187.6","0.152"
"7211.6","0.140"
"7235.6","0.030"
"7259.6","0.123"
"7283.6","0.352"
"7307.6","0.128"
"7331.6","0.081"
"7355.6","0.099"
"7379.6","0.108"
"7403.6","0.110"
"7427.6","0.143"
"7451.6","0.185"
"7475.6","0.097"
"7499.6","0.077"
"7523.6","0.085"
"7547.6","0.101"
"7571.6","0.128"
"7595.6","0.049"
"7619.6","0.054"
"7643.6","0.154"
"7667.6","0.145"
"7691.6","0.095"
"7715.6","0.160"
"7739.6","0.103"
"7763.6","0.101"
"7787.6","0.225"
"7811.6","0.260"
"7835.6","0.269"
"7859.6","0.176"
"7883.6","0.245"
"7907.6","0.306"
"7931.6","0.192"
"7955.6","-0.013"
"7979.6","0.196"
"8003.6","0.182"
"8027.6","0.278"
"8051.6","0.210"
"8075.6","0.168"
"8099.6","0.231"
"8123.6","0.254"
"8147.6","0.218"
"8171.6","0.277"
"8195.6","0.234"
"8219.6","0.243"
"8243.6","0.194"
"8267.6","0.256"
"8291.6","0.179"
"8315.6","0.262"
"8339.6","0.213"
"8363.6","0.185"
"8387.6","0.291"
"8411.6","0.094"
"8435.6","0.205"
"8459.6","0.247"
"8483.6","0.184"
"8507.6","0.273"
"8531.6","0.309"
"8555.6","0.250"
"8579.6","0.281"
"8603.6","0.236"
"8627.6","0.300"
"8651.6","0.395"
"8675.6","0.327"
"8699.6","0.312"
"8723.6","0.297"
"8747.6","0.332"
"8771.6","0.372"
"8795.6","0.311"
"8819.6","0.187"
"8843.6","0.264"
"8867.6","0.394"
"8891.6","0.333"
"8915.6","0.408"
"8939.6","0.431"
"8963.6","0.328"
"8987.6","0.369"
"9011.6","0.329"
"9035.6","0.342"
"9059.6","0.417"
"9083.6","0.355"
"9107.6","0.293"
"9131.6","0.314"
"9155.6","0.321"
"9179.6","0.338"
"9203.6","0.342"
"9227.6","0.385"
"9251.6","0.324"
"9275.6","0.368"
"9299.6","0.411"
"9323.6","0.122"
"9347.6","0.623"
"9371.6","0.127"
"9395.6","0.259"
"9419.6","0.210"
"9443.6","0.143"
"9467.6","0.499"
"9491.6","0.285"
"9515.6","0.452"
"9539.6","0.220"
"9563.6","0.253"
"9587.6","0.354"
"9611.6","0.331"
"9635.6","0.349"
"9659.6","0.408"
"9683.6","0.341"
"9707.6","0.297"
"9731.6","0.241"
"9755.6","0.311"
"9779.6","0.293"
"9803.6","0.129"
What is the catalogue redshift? 0.953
